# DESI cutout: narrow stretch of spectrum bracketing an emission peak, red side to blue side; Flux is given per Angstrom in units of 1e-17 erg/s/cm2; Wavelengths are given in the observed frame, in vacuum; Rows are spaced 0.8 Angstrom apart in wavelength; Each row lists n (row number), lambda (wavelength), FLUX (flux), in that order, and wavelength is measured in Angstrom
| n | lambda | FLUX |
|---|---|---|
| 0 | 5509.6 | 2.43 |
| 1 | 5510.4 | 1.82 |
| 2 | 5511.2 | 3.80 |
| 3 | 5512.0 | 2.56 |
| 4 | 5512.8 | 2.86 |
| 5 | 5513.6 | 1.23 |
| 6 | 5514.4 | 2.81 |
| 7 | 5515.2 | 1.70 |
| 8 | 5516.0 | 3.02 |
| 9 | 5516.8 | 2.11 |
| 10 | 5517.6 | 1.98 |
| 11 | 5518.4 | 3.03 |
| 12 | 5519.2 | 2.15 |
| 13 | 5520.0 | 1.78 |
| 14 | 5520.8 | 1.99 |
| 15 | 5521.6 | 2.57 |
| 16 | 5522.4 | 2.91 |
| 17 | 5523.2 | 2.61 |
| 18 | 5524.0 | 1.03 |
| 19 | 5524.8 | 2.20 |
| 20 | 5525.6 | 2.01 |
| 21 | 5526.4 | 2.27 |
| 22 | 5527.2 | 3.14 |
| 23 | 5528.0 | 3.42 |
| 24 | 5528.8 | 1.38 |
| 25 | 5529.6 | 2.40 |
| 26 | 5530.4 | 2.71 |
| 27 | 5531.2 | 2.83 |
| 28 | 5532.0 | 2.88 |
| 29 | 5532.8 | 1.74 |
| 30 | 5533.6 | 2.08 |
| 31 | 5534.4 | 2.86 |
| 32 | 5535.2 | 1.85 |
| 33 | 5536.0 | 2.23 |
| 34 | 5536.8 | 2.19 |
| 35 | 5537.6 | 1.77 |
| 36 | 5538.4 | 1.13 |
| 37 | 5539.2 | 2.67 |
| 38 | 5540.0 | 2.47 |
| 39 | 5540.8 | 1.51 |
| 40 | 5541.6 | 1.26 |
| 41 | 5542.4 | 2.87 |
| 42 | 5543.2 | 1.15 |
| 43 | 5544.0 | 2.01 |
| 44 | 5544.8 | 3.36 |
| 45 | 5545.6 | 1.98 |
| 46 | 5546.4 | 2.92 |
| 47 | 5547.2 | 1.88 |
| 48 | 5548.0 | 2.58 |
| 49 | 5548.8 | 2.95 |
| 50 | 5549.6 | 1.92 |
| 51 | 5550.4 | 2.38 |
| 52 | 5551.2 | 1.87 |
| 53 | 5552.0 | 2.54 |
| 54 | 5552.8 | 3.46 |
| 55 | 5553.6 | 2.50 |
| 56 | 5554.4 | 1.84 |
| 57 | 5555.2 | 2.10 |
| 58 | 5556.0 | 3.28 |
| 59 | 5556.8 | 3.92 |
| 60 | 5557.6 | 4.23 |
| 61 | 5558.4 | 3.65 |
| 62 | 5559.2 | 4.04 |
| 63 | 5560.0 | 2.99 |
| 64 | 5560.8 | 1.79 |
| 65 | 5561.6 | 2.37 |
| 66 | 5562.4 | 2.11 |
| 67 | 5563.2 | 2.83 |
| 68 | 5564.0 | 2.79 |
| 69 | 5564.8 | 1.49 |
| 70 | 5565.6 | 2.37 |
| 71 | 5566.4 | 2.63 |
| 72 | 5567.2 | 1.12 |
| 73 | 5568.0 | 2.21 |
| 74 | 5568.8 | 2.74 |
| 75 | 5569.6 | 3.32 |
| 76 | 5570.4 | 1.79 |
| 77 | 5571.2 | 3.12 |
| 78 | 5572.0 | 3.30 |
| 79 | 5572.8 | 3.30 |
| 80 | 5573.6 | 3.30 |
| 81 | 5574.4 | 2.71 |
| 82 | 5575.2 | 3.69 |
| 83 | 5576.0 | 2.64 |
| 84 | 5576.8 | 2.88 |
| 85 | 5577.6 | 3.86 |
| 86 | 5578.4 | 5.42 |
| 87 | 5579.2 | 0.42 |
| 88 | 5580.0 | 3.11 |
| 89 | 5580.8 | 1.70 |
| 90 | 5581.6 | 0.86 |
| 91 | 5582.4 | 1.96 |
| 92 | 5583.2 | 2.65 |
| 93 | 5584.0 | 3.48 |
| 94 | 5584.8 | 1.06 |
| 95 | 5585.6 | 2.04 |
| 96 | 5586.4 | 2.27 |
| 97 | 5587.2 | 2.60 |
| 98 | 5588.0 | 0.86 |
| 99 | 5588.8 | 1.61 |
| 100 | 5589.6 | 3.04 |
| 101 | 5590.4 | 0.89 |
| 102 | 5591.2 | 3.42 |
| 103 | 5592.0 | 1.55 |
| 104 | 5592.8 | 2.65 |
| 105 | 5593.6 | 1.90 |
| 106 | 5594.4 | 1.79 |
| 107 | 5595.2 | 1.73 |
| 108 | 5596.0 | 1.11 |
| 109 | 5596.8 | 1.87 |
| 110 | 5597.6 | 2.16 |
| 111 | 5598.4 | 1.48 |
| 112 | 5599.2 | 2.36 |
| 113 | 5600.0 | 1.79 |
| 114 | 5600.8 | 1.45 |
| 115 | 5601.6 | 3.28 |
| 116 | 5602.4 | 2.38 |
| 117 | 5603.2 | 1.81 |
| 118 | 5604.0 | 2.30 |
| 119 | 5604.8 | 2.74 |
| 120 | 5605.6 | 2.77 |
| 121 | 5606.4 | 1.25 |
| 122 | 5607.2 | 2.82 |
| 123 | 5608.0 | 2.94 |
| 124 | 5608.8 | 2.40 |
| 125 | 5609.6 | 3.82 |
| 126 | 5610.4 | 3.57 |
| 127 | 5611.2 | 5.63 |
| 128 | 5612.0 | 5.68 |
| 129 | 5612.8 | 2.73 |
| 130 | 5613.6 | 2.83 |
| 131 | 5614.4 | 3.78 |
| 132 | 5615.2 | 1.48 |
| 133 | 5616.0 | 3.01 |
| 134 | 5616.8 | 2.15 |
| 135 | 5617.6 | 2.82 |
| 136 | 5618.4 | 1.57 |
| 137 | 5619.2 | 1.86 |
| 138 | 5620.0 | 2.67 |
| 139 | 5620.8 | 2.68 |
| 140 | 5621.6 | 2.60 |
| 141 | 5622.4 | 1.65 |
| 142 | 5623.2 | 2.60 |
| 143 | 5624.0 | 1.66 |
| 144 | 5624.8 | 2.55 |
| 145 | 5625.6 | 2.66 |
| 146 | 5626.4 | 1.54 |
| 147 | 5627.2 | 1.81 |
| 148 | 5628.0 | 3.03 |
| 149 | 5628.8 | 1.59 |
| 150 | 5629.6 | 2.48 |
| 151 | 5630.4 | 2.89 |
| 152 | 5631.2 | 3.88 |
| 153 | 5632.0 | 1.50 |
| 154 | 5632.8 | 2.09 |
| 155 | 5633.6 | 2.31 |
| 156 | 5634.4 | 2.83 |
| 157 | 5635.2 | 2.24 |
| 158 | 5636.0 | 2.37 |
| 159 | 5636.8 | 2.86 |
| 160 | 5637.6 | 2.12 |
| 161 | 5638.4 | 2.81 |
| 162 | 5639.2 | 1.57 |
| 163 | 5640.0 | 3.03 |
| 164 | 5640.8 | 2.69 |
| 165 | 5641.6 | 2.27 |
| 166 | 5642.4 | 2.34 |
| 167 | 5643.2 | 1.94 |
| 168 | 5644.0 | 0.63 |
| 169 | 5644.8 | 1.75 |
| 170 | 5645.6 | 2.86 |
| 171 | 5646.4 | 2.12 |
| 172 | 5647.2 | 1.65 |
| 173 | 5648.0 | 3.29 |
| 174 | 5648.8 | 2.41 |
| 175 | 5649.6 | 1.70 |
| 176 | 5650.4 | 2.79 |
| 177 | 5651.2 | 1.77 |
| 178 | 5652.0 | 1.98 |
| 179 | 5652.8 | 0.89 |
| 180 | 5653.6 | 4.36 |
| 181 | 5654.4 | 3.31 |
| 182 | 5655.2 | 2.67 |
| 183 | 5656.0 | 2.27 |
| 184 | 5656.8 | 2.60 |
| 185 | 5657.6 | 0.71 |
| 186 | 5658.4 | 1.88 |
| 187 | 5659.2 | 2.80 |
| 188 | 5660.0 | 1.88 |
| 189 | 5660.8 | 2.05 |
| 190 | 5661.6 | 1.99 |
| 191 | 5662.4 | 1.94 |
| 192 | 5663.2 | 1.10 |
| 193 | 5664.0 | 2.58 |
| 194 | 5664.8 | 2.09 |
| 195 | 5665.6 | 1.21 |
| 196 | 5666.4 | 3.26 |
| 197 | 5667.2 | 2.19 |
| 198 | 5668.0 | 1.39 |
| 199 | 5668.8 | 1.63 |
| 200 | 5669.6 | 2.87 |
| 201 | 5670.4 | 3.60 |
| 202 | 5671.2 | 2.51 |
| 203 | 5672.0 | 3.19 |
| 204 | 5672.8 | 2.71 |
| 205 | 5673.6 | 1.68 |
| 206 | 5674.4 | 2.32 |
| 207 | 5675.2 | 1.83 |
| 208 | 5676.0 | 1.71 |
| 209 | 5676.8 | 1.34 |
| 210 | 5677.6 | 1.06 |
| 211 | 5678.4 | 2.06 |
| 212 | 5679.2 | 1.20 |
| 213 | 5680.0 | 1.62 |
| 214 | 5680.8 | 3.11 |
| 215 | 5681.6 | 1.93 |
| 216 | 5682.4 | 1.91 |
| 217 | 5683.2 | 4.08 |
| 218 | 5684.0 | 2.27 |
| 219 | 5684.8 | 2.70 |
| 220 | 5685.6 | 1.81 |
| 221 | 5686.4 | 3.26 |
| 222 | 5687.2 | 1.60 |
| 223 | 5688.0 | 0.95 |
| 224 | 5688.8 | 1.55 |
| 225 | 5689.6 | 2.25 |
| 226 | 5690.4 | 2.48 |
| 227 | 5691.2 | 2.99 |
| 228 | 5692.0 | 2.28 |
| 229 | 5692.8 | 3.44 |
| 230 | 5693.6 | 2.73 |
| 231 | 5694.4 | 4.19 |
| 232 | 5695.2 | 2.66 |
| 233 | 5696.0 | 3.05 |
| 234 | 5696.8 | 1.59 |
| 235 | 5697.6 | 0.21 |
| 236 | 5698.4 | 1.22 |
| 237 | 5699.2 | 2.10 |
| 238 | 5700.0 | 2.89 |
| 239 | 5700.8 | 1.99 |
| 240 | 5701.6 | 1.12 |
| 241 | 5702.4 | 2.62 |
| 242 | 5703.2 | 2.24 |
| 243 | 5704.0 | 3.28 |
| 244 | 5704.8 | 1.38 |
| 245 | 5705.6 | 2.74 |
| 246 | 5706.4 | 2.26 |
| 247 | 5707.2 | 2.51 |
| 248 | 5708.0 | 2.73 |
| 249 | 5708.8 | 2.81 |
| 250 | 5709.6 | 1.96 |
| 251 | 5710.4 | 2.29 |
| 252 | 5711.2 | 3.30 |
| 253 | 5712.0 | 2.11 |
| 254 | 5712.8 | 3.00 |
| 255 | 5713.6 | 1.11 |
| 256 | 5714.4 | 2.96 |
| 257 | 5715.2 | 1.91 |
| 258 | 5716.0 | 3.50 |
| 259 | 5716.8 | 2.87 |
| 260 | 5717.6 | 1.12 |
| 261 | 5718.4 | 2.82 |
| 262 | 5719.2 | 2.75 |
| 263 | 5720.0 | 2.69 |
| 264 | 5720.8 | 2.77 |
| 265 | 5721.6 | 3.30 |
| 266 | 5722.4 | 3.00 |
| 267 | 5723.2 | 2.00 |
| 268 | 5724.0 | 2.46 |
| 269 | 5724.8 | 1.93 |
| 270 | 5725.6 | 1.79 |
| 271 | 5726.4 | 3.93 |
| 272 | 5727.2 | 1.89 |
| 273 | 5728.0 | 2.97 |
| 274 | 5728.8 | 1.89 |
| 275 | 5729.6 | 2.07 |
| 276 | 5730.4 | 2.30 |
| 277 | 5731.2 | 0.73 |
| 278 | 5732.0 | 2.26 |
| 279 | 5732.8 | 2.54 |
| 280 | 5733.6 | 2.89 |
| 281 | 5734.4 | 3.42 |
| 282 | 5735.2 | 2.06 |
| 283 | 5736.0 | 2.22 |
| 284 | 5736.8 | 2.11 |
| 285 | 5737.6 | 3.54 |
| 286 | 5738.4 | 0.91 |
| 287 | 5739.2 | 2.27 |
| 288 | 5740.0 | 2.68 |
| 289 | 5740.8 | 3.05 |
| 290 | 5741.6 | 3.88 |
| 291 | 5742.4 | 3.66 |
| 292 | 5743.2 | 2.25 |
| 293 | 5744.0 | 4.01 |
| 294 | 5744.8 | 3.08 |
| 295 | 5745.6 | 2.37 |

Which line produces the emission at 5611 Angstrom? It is [O III]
